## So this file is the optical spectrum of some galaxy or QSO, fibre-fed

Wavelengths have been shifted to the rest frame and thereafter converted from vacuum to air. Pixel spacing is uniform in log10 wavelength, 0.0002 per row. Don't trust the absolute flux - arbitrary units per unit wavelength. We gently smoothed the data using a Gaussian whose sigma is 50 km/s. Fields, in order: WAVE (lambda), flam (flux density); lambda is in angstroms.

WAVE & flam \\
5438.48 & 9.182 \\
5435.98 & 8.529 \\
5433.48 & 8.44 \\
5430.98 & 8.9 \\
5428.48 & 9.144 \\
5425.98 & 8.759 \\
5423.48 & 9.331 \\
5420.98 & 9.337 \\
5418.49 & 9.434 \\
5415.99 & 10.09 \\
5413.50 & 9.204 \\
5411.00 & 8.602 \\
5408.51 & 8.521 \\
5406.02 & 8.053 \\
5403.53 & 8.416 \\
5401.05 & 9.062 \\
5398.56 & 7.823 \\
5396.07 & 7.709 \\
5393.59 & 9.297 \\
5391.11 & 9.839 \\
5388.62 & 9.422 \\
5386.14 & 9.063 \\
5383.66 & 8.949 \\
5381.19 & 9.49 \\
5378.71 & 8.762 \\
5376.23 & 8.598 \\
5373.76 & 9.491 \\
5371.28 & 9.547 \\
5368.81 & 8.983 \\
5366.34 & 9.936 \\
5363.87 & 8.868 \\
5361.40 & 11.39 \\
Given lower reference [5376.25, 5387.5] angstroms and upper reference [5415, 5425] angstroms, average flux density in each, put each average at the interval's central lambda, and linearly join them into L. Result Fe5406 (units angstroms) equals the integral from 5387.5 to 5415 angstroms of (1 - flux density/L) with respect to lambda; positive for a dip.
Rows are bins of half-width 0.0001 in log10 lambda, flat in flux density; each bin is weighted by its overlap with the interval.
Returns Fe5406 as 1.6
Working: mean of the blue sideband 9.02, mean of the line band 8.73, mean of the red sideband 9.51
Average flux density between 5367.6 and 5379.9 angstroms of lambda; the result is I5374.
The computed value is 9.08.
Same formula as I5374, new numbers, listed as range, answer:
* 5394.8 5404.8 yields 8.26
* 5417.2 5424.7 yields 9.37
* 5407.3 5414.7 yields 8.77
